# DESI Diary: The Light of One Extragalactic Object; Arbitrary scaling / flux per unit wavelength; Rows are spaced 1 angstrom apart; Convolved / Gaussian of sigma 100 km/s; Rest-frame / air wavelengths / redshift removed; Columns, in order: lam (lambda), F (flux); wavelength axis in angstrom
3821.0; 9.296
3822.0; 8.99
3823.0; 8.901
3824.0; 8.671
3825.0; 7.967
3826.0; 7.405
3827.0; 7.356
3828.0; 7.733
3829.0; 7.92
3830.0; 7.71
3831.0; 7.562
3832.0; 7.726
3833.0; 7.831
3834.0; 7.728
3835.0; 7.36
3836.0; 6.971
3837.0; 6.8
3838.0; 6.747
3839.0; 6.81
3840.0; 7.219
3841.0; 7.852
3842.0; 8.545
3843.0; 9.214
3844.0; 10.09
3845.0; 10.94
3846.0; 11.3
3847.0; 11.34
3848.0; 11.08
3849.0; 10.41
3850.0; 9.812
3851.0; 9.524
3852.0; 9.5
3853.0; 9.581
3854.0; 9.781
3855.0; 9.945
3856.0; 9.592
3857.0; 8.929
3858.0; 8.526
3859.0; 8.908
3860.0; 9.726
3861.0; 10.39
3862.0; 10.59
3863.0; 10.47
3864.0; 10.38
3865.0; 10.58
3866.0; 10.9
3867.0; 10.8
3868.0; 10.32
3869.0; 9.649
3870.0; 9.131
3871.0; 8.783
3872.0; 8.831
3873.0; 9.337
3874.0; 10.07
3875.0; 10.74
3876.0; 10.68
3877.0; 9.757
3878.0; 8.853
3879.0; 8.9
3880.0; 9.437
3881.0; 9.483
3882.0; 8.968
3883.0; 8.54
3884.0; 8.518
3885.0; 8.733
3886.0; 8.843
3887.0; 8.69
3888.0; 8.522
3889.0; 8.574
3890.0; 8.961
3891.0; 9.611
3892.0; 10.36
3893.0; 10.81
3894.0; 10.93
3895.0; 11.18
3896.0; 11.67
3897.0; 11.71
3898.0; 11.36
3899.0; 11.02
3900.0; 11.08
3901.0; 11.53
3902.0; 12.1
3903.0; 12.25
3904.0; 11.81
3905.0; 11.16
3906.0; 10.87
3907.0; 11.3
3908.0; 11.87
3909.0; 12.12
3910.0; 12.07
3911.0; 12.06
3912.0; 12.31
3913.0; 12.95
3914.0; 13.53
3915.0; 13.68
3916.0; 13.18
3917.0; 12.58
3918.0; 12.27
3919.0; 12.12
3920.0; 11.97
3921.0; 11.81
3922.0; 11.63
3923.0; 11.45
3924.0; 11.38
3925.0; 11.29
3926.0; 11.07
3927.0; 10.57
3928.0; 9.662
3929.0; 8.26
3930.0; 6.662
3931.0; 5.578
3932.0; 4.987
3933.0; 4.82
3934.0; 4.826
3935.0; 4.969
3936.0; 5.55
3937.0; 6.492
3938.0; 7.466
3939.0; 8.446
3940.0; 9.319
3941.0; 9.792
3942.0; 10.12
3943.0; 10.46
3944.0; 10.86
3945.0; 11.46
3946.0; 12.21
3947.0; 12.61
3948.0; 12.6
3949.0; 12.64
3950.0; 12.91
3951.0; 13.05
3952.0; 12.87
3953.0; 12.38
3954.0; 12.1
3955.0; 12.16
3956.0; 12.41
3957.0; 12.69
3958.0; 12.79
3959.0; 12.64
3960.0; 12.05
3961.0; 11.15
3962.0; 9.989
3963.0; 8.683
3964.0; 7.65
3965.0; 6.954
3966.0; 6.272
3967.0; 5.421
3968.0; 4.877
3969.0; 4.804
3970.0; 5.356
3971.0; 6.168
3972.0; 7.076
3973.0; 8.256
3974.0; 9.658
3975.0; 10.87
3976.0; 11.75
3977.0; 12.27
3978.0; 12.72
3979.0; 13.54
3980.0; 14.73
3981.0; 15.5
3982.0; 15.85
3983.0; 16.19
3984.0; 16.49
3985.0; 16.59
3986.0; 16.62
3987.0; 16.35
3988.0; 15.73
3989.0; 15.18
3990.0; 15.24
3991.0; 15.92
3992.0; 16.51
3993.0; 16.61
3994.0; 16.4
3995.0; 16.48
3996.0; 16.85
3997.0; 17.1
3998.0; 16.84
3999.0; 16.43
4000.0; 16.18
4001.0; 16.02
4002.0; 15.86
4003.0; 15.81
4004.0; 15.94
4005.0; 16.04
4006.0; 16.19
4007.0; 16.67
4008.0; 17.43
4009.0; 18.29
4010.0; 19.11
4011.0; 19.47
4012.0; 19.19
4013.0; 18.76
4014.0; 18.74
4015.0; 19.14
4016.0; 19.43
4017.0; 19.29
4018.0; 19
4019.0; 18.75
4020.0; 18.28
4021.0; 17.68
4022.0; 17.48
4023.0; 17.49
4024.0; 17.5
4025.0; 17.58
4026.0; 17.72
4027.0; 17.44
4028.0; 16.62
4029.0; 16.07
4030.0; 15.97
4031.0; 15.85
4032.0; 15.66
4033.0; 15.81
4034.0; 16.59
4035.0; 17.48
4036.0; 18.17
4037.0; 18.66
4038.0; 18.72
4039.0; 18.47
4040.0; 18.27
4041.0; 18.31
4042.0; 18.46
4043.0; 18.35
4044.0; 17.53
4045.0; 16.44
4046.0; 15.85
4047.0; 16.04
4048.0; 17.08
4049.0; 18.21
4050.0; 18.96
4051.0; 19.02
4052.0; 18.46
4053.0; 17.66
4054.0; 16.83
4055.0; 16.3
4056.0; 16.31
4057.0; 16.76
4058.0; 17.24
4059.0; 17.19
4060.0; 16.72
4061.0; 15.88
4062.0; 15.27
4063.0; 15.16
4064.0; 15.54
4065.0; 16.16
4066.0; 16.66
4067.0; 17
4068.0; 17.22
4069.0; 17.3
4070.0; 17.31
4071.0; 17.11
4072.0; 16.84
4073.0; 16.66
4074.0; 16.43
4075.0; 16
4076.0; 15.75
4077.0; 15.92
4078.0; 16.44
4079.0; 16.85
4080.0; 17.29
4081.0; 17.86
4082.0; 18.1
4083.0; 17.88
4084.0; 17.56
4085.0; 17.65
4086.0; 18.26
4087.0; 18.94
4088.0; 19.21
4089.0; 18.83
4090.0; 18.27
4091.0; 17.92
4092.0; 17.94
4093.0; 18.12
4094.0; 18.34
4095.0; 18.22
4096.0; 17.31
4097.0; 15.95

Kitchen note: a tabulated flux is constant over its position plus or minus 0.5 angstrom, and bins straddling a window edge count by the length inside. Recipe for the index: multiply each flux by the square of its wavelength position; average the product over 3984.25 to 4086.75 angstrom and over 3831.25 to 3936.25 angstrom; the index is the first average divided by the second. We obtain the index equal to 1.88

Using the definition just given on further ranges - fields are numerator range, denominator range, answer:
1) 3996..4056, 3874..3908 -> 1.83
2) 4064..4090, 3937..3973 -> 1.84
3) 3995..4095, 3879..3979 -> 1.81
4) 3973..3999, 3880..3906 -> 1.54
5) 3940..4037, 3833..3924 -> 1.48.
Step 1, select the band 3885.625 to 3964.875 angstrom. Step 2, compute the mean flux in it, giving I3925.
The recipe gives 10.6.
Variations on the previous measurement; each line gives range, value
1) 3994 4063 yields 17.4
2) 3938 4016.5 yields 13.3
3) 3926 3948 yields 8.5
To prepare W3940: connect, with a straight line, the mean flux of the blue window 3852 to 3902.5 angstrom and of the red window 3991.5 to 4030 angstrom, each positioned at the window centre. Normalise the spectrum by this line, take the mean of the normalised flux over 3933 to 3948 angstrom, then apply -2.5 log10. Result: 0.46 mag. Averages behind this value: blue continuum 9.89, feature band 8.89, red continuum 17.4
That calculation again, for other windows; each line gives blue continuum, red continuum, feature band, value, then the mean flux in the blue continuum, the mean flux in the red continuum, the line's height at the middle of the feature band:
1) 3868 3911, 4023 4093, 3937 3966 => 0.172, 10.2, 17.2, 12.8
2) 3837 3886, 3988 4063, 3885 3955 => 0.154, 9.51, 17.2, 12.3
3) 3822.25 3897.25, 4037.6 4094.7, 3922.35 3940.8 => 0.442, 9.24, 17.3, 12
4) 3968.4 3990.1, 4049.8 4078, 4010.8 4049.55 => -0.180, 12.5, 16.7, 15.1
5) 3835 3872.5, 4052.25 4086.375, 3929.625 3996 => 0.194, 9.43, 16.8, 13.2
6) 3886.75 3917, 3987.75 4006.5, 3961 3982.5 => 0.495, 11.4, 16.2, 14.9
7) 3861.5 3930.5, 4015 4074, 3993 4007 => -0.073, 10.6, 17.3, 15.3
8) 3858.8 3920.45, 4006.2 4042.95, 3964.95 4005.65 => 0.187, 10.6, 17.9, 15.8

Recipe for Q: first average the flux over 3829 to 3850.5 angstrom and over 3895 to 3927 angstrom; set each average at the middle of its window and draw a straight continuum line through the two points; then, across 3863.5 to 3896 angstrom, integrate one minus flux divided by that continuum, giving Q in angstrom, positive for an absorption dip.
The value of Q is 2.4 angstrom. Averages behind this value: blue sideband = 8.6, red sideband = 11.9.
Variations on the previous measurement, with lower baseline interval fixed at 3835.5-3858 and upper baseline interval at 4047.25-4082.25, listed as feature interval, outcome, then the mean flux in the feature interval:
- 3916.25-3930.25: 1.0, 11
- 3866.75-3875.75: 0.3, 9.74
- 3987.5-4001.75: -1.8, 16.2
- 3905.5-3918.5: -1.0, 12.4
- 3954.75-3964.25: 1.3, 11.3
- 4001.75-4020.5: -3.8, 18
